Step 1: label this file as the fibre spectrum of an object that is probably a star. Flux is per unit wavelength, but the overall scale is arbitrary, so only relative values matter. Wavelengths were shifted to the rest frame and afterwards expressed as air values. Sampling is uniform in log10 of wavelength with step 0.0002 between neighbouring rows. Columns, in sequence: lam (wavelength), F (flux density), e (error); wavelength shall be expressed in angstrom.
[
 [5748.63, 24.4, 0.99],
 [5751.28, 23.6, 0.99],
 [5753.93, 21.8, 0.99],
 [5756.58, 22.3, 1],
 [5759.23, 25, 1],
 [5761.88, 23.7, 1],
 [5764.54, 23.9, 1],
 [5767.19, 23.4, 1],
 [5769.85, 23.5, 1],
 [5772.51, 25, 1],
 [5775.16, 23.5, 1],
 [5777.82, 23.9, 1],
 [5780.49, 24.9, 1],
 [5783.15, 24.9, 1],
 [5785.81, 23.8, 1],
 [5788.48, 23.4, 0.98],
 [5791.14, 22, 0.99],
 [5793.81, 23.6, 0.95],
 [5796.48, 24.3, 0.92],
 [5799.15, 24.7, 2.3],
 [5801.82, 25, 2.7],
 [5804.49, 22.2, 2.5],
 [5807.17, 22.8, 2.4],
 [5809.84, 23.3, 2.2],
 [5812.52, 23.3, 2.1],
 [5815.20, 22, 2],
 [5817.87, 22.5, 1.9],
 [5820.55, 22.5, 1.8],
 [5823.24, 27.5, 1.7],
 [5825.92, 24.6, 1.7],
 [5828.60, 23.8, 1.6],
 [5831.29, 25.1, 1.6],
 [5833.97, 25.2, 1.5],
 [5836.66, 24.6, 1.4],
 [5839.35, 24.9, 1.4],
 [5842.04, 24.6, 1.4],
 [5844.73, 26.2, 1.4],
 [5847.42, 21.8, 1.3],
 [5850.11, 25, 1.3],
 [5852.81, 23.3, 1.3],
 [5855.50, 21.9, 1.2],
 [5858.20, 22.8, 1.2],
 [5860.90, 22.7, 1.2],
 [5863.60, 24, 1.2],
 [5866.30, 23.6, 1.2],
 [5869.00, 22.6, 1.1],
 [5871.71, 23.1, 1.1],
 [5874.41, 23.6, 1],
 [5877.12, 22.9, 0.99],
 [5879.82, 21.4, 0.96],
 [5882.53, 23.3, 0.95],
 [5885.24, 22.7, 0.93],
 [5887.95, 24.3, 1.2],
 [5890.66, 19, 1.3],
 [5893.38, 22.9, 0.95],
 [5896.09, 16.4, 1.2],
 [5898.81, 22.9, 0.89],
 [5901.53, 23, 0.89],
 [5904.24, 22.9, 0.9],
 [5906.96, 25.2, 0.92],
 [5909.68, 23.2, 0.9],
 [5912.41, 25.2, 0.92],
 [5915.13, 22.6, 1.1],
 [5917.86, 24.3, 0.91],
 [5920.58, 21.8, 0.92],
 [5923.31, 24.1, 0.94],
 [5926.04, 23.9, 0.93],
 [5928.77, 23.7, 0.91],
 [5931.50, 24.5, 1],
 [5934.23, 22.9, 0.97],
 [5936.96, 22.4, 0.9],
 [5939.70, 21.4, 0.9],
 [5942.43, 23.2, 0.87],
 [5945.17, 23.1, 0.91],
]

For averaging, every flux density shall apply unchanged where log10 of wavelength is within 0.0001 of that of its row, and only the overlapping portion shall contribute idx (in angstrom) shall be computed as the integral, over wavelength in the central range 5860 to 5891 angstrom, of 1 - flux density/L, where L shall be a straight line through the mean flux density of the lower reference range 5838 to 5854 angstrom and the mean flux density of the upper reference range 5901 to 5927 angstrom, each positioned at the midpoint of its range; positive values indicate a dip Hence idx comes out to 1.5 angstrom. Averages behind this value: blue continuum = 24.3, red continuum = 23.6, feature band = 22.9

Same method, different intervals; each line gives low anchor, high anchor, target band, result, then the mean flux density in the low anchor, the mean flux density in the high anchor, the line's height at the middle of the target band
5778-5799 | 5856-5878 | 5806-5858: -1.0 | 23.9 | 23.1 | 23.5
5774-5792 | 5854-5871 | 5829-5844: -1.1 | 23.8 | 22.9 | 23.2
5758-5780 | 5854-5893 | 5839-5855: -0.8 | 24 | 22.7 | 23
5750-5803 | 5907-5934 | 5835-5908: 2.3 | 23.8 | 23.7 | 23.8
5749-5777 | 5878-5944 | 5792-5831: -0.7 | 23.6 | 22.8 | 23.3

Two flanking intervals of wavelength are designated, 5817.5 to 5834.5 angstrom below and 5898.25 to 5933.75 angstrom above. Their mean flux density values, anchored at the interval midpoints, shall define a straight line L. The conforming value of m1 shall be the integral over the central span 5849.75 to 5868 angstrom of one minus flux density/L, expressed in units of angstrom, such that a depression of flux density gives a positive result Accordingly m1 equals 0.74 angstrom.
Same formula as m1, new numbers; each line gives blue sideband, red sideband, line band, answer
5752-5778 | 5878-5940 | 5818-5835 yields -1.0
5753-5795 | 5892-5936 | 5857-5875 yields 0.1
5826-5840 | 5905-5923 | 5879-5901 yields 2.1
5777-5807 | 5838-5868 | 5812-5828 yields 0.0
